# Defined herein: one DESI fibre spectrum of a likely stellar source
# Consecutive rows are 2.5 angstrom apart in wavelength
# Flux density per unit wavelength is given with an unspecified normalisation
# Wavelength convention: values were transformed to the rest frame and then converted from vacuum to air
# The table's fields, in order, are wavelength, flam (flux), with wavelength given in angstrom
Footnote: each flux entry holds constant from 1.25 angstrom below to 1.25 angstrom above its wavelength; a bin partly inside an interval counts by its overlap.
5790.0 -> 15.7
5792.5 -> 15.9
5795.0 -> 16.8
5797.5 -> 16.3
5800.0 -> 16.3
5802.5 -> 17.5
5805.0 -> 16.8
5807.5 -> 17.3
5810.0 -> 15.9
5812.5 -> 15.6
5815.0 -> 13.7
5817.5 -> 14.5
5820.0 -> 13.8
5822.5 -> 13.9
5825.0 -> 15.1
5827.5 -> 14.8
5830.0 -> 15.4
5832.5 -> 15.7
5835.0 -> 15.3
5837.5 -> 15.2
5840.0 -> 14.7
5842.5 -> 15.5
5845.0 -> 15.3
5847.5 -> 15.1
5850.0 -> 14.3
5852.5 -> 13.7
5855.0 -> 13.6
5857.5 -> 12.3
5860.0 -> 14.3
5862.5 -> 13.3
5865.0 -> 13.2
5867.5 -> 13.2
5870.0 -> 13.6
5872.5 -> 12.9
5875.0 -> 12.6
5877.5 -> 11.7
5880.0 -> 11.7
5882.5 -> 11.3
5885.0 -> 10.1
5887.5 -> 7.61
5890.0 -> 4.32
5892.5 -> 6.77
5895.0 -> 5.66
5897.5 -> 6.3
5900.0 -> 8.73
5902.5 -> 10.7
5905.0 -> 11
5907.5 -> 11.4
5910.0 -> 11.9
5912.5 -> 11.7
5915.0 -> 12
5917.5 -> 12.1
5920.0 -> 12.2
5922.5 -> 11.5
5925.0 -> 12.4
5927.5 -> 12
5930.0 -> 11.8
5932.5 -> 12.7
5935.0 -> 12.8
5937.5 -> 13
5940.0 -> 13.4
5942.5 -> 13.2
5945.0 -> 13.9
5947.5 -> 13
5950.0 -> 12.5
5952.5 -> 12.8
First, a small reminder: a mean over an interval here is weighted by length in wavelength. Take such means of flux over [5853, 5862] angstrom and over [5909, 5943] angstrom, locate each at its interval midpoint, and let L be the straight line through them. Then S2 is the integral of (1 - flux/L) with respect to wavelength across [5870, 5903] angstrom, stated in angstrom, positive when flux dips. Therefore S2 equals 9.13 angstrom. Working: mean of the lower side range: 13.4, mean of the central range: 9.39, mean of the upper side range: 12.3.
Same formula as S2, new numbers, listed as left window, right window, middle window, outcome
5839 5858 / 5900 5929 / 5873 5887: 1.8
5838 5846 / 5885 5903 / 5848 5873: -2.5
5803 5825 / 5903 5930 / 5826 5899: 7.2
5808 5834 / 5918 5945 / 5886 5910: 9.0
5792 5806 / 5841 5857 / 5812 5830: 1.4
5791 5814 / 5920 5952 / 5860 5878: 1.8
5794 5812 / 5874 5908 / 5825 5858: -3.4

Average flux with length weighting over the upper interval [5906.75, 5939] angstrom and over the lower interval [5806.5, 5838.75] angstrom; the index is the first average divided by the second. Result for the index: 0.81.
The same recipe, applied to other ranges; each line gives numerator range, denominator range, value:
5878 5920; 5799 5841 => 0.63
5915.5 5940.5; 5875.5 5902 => 1.44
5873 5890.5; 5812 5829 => 0.71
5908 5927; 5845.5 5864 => 0.86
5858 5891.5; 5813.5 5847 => 0.77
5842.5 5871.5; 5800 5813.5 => 0.84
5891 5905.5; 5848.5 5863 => 0.59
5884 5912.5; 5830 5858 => 0.59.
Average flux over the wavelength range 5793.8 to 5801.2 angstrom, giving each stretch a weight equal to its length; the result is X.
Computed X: 16.5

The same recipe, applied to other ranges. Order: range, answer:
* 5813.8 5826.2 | 14.2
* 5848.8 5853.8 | 14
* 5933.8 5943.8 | 13.1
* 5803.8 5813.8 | 16.4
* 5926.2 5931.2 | 11.9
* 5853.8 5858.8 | 13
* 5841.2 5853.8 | 14.8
